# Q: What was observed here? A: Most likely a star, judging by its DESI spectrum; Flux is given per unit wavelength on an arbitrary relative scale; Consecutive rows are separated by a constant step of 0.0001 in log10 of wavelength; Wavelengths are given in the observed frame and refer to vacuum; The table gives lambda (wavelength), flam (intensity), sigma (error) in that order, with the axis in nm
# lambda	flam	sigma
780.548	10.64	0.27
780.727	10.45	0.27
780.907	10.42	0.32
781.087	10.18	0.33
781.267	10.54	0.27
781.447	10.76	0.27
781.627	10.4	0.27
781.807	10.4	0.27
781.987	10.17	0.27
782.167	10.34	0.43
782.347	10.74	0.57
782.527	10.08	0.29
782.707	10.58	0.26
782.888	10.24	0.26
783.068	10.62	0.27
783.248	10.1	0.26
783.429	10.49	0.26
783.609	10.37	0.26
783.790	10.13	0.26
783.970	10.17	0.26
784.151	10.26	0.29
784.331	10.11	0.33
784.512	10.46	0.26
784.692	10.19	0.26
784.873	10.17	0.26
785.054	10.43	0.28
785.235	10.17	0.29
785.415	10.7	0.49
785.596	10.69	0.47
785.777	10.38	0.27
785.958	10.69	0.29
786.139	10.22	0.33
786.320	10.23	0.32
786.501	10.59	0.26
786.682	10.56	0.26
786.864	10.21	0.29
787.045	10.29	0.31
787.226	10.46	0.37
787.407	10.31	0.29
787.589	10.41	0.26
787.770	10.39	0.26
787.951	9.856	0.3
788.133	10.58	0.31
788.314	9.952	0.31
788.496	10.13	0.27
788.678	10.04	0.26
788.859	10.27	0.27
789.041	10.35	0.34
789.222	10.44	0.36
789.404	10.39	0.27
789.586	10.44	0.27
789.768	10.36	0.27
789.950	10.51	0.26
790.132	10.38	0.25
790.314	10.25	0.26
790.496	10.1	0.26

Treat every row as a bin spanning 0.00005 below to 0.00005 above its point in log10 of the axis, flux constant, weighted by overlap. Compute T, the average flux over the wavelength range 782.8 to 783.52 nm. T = 10.4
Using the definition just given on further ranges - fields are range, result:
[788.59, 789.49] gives 10.3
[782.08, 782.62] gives 10.4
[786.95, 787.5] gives 10.4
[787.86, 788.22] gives 10.2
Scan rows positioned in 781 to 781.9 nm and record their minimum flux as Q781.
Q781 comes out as 10.18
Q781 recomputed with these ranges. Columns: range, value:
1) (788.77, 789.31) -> 10.27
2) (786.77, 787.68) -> 10.21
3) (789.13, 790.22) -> 10.36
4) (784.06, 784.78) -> 10.11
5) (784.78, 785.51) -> 10.17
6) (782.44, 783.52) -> 10.08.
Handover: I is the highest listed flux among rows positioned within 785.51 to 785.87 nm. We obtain 10.69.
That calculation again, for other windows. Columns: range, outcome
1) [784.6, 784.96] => 10.19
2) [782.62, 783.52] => 10.62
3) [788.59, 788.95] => 10.27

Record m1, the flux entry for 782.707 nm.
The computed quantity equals 10.58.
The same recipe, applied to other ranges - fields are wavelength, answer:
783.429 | 10.49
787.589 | 10.41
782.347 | 10.74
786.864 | 10.21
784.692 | 10.19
